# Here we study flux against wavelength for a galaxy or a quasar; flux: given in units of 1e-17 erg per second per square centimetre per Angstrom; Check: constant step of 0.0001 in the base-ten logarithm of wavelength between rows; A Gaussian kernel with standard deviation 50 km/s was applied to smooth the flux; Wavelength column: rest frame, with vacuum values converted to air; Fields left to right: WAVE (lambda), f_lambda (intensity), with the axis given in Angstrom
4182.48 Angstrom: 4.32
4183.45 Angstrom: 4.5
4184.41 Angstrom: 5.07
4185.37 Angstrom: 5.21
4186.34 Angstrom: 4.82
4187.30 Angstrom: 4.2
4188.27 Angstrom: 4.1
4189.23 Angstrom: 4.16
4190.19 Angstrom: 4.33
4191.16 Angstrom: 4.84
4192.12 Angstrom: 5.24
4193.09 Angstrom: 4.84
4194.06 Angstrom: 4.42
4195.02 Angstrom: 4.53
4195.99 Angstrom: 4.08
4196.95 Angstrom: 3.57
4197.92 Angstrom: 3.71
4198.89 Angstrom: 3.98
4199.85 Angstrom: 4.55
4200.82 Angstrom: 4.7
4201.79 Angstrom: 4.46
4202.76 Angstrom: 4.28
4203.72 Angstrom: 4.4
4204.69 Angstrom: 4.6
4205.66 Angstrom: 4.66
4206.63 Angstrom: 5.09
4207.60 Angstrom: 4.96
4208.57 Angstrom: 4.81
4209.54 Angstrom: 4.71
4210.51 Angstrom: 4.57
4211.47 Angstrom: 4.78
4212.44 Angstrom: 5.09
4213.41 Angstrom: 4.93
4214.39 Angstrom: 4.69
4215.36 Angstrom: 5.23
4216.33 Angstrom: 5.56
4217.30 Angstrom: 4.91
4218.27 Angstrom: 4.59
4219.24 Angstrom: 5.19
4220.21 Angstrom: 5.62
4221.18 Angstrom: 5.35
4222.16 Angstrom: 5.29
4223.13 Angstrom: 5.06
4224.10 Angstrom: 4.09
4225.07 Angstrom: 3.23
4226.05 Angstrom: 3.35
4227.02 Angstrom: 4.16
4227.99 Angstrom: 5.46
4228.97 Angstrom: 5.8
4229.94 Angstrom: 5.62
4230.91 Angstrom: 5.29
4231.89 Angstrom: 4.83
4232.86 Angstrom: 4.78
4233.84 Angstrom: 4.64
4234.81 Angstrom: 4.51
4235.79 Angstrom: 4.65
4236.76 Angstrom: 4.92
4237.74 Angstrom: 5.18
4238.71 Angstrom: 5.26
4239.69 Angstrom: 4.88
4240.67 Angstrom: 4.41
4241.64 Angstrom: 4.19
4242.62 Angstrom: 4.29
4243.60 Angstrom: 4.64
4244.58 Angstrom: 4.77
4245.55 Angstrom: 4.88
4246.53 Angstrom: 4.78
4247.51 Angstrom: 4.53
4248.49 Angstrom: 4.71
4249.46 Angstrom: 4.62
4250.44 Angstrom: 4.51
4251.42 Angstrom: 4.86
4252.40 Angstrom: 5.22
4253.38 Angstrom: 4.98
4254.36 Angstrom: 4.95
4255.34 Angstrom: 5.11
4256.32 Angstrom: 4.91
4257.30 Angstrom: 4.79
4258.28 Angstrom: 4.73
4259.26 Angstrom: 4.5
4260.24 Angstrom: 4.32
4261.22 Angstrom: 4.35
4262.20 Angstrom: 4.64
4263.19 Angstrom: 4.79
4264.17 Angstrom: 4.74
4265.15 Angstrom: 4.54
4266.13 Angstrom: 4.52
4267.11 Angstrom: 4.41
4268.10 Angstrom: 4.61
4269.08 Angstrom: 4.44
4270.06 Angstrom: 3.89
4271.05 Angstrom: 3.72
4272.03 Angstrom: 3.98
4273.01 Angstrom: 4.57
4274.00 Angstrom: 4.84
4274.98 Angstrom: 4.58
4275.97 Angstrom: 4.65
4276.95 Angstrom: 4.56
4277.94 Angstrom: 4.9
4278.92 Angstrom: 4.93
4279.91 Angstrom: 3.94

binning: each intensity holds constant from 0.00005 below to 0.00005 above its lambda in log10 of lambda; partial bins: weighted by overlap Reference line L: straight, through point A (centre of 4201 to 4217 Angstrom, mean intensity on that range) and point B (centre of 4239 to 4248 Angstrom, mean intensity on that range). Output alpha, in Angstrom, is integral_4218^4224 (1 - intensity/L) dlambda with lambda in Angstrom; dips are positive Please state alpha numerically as -0.5 Angstrom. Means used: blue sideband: 4.8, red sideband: 4.61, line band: 5.14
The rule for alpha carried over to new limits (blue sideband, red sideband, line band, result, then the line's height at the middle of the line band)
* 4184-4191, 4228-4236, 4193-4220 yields 0.73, 4.77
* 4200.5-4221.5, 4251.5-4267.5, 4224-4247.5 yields 0.47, 4.8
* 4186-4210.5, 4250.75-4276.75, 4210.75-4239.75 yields -2.34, 4.53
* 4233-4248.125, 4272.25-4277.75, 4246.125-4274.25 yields 0.32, 4.65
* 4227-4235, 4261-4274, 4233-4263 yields 0.26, 4.77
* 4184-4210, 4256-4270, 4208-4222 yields -1.45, 4.54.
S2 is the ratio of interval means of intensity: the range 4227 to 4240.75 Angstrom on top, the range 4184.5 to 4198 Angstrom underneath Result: 1.12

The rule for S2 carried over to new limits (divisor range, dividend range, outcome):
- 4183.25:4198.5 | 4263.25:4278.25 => 1.00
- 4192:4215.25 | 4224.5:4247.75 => 1.03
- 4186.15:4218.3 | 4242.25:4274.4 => 1.00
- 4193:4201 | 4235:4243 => 1.12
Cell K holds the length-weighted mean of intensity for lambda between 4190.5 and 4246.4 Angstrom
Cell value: 4.72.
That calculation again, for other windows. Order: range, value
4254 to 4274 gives 4.53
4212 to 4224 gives 5.09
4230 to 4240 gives 4.93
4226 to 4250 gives 4.79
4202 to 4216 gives 4.77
